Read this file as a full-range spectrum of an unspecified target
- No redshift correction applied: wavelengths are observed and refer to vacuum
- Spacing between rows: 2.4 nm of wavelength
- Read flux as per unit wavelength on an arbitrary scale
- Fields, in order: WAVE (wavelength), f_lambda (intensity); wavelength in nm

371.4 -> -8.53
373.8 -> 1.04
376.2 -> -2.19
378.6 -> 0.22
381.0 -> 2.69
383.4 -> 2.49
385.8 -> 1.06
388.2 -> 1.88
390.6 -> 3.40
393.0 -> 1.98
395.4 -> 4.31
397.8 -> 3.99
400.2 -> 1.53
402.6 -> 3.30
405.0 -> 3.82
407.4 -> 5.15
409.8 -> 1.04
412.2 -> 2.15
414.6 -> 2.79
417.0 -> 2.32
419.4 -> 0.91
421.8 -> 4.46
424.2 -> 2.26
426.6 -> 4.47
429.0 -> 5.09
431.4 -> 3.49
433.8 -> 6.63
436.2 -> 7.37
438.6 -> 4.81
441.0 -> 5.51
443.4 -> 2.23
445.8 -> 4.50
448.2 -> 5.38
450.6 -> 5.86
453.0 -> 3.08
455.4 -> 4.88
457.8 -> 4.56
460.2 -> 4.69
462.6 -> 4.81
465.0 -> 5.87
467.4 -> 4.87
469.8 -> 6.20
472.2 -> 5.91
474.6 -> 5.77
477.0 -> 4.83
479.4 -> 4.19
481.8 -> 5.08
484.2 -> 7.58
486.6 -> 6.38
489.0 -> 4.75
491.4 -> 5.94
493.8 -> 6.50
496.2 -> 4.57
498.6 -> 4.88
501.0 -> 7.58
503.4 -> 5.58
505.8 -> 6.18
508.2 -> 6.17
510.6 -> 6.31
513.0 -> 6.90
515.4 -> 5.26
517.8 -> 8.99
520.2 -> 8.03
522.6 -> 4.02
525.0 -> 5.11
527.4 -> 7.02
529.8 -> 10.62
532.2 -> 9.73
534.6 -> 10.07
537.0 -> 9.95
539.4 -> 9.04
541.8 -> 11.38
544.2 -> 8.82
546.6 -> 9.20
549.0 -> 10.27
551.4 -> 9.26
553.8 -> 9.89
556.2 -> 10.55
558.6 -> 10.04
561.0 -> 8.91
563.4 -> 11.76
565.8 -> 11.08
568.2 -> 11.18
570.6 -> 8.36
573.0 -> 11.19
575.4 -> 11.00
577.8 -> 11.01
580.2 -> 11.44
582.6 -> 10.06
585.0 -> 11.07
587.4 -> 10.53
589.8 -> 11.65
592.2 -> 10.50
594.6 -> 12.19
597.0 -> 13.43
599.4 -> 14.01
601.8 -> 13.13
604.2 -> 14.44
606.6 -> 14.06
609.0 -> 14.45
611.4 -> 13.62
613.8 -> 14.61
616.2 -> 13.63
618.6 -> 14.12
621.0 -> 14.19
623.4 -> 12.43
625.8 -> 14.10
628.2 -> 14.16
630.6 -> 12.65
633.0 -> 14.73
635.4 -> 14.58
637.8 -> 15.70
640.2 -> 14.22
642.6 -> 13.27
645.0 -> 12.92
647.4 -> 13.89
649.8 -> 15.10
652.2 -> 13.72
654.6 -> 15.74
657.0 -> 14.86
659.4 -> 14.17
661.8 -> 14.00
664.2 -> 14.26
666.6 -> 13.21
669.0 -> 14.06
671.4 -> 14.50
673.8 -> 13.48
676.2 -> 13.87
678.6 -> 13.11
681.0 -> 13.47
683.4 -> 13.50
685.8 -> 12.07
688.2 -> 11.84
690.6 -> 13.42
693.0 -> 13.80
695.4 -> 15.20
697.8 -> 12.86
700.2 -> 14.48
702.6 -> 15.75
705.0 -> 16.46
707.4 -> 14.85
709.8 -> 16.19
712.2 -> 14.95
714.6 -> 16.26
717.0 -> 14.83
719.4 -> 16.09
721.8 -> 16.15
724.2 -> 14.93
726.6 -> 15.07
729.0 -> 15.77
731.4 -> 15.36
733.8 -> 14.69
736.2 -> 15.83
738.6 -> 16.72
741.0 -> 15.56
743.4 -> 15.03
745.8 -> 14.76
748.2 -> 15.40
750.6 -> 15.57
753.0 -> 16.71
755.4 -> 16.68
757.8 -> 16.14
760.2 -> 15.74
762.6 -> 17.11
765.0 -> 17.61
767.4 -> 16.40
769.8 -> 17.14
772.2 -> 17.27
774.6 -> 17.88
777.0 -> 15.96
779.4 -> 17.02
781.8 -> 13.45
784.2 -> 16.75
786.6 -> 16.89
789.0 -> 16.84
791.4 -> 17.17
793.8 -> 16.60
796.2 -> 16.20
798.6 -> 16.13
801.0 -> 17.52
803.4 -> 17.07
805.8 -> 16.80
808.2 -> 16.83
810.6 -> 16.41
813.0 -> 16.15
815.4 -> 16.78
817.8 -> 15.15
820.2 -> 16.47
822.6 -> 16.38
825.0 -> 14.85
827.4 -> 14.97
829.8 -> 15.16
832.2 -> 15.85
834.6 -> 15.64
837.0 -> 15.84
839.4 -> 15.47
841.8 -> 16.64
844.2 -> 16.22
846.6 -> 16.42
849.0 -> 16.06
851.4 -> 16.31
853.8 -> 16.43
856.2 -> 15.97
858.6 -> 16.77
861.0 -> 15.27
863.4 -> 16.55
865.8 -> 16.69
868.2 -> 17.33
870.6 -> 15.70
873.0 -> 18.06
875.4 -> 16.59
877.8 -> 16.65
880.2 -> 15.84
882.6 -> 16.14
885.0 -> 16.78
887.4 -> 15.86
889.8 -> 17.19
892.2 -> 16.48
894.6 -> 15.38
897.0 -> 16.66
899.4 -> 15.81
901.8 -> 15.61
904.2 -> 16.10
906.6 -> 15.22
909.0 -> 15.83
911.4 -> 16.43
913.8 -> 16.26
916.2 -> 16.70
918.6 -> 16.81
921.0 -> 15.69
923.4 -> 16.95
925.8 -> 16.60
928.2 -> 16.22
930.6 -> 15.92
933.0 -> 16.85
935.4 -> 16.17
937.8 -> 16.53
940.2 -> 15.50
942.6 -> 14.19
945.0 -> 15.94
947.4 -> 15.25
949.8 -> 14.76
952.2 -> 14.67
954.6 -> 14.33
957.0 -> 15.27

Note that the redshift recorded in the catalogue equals 0.33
